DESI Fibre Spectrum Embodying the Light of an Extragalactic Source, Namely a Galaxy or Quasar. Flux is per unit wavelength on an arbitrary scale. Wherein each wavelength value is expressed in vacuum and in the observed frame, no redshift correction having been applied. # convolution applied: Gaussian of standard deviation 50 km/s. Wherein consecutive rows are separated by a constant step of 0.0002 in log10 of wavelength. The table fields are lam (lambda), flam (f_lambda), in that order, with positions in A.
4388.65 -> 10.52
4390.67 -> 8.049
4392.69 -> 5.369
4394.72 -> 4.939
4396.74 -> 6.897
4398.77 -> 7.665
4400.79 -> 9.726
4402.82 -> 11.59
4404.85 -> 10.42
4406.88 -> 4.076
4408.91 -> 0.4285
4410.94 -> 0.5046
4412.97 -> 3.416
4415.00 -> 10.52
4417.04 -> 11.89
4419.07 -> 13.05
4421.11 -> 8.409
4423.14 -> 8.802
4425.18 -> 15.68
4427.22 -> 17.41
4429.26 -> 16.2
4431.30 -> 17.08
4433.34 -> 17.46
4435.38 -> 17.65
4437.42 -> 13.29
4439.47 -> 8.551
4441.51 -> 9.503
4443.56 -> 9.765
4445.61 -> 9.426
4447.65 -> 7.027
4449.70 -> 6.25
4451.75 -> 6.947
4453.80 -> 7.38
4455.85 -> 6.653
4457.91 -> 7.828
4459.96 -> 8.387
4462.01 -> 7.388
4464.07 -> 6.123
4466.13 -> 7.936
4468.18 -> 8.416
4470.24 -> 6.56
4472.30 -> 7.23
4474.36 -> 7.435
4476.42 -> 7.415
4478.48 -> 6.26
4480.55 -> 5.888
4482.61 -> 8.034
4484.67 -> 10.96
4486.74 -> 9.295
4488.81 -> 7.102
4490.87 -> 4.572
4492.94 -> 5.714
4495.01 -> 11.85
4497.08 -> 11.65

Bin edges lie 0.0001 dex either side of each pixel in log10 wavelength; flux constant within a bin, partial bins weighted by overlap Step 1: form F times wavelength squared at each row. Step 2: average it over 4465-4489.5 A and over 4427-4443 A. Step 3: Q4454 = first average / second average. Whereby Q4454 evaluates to 0.55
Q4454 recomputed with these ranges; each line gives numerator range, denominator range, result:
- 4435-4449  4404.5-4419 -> 1.70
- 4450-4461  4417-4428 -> 0.60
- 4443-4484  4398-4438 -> 0.70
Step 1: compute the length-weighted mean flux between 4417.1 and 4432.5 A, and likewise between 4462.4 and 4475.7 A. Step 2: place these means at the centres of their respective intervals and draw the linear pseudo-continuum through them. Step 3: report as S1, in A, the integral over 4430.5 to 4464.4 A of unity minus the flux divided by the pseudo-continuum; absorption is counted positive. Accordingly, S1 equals 2.7 A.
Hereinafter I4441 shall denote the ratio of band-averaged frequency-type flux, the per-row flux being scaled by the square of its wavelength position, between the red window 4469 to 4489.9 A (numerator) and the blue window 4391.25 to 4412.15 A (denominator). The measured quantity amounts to 1.3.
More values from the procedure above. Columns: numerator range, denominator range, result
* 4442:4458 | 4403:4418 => 1.27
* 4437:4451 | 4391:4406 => 1.13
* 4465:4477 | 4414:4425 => 0.70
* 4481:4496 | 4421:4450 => 0.67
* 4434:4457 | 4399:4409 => 1.21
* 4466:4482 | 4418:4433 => 0.52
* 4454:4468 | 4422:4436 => 0.48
